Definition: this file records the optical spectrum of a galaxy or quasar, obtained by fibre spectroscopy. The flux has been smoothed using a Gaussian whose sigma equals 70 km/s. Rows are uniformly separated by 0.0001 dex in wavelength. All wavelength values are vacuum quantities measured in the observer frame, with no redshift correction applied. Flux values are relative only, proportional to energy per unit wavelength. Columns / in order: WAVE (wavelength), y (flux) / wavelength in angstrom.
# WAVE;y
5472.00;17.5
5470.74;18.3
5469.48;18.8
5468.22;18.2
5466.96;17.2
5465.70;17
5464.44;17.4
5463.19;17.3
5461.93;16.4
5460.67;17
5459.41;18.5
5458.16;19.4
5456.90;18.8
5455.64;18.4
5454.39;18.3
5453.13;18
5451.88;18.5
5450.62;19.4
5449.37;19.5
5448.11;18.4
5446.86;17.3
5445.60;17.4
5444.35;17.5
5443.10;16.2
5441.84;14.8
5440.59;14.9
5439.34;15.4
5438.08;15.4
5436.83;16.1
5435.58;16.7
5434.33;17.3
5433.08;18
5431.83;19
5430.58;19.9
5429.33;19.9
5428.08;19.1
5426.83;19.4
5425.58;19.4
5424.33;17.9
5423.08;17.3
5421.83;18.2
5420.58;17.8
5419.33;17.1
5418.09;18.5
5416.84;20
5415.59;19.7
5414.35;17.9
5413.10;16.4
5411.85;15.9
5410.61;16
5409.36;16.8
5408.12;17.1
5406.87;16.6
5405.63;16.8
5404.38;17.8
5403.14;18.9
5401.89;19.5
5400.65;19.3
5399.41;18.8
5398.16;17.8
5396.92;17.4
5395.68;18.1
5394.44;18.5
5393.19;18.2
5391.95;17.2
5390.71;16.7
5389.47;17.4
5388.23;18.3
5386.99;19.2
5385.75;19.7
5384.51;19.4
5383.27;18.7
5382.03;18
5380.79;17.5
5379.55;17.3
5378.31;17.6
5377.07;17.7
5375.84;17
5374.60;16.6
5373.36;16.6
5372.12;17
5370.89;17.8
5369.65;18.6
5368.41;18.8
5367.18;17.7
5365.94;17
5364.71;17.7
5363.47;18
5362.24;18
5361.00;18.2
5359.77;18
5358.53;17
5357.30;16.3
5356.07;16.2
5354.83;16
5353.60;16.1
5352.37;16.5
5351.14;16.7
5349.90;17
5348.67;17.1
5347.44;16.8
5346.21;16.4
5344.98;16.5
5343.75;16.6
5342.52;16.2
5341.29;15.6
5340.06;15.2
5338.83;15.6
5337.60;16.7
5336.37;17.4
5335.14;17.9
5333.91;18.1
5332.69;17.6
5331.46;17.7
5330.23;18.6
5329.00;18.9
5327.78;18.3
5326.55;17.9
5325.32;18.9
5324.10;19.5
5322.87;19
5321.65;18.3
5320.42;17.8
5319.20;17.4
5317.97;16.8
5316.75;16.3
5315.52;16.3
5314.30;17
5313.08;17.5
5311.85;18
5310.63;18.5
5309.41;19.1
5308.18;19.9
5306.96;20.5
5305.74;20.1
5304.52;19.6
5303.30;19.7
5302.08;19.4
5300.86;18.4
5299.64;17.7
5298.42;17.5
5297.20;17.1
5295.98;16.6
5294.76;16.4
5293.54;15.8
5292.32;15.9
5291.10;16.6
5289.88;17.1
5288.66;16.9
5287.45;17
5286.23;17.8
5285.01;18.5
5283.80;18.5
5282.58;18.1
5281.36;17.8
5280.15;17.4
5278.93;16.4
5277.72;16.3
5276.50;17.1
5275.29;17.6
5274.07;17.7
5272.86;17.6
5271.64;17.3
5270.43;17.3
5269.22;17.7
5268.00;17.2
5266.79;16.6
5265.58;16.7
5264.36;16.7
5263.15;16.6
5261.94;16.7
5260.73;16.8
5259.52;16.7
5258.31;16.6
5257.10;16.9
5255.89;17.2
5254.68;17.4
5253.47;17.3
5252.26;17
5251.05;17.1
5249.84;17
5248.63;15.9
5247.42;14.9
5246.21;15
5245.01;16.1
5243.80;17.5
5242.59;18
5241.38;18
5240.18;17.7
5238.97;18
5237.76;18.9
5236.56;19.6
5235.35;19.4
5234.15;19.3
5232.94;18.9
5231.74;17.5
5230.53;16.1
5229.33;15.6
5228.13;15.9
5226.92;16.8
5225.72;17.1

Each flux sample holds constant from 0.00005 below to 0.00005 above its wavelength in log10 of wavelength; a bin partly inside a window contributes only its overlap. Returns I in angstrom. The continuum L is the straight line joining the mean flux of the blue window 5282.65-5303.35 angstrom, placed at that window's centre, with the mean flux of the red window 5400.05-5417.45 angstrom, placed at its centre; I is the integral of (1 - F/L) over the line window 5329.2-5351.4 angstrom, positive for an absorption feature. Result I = 0.8 angstrom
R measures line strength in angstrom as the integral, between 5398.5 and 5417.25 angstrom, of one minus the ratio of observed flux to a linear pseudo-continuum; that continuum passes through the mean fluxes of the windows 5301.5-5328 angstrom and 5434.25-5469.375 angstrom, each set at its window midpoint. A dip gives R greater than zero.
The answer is -0.1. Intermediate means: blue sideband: 18.4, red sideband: 17.4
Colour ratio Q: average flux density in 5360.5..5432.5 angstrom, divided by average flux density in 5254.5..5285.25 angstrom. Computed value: 1.0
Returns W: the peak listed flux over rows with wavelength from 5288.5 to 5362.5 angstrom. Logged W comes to 20.5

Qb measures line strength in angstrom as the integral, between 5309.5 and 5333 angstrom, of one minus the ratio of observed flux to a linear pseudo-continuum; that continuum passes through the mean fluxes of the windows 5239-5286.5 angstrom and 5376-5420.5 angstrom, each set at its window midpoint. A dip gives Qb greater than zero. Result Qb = -0.65 angstrom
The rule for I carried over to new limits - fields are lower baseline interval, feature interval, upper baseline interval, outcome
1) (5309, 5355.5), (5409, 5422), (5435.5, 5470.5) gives -0.2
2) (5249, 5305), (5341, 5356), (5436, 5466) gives 0.7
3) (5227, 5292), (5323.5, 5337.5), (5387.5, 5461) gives -0.6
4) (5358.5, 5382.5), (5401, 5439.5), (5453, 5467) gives -0.2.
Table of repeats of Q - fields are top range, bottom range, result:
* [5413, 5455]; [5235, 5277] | 1.04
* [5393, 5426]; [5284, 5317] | 1.00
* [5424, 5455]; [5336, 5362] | 1.07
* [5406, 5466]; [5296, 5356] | 1.00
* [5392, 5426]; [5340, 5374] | 1.05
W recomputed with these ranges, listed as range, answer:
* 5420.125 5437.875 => 19.9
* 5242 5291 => 18.5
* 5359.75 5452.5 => 20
